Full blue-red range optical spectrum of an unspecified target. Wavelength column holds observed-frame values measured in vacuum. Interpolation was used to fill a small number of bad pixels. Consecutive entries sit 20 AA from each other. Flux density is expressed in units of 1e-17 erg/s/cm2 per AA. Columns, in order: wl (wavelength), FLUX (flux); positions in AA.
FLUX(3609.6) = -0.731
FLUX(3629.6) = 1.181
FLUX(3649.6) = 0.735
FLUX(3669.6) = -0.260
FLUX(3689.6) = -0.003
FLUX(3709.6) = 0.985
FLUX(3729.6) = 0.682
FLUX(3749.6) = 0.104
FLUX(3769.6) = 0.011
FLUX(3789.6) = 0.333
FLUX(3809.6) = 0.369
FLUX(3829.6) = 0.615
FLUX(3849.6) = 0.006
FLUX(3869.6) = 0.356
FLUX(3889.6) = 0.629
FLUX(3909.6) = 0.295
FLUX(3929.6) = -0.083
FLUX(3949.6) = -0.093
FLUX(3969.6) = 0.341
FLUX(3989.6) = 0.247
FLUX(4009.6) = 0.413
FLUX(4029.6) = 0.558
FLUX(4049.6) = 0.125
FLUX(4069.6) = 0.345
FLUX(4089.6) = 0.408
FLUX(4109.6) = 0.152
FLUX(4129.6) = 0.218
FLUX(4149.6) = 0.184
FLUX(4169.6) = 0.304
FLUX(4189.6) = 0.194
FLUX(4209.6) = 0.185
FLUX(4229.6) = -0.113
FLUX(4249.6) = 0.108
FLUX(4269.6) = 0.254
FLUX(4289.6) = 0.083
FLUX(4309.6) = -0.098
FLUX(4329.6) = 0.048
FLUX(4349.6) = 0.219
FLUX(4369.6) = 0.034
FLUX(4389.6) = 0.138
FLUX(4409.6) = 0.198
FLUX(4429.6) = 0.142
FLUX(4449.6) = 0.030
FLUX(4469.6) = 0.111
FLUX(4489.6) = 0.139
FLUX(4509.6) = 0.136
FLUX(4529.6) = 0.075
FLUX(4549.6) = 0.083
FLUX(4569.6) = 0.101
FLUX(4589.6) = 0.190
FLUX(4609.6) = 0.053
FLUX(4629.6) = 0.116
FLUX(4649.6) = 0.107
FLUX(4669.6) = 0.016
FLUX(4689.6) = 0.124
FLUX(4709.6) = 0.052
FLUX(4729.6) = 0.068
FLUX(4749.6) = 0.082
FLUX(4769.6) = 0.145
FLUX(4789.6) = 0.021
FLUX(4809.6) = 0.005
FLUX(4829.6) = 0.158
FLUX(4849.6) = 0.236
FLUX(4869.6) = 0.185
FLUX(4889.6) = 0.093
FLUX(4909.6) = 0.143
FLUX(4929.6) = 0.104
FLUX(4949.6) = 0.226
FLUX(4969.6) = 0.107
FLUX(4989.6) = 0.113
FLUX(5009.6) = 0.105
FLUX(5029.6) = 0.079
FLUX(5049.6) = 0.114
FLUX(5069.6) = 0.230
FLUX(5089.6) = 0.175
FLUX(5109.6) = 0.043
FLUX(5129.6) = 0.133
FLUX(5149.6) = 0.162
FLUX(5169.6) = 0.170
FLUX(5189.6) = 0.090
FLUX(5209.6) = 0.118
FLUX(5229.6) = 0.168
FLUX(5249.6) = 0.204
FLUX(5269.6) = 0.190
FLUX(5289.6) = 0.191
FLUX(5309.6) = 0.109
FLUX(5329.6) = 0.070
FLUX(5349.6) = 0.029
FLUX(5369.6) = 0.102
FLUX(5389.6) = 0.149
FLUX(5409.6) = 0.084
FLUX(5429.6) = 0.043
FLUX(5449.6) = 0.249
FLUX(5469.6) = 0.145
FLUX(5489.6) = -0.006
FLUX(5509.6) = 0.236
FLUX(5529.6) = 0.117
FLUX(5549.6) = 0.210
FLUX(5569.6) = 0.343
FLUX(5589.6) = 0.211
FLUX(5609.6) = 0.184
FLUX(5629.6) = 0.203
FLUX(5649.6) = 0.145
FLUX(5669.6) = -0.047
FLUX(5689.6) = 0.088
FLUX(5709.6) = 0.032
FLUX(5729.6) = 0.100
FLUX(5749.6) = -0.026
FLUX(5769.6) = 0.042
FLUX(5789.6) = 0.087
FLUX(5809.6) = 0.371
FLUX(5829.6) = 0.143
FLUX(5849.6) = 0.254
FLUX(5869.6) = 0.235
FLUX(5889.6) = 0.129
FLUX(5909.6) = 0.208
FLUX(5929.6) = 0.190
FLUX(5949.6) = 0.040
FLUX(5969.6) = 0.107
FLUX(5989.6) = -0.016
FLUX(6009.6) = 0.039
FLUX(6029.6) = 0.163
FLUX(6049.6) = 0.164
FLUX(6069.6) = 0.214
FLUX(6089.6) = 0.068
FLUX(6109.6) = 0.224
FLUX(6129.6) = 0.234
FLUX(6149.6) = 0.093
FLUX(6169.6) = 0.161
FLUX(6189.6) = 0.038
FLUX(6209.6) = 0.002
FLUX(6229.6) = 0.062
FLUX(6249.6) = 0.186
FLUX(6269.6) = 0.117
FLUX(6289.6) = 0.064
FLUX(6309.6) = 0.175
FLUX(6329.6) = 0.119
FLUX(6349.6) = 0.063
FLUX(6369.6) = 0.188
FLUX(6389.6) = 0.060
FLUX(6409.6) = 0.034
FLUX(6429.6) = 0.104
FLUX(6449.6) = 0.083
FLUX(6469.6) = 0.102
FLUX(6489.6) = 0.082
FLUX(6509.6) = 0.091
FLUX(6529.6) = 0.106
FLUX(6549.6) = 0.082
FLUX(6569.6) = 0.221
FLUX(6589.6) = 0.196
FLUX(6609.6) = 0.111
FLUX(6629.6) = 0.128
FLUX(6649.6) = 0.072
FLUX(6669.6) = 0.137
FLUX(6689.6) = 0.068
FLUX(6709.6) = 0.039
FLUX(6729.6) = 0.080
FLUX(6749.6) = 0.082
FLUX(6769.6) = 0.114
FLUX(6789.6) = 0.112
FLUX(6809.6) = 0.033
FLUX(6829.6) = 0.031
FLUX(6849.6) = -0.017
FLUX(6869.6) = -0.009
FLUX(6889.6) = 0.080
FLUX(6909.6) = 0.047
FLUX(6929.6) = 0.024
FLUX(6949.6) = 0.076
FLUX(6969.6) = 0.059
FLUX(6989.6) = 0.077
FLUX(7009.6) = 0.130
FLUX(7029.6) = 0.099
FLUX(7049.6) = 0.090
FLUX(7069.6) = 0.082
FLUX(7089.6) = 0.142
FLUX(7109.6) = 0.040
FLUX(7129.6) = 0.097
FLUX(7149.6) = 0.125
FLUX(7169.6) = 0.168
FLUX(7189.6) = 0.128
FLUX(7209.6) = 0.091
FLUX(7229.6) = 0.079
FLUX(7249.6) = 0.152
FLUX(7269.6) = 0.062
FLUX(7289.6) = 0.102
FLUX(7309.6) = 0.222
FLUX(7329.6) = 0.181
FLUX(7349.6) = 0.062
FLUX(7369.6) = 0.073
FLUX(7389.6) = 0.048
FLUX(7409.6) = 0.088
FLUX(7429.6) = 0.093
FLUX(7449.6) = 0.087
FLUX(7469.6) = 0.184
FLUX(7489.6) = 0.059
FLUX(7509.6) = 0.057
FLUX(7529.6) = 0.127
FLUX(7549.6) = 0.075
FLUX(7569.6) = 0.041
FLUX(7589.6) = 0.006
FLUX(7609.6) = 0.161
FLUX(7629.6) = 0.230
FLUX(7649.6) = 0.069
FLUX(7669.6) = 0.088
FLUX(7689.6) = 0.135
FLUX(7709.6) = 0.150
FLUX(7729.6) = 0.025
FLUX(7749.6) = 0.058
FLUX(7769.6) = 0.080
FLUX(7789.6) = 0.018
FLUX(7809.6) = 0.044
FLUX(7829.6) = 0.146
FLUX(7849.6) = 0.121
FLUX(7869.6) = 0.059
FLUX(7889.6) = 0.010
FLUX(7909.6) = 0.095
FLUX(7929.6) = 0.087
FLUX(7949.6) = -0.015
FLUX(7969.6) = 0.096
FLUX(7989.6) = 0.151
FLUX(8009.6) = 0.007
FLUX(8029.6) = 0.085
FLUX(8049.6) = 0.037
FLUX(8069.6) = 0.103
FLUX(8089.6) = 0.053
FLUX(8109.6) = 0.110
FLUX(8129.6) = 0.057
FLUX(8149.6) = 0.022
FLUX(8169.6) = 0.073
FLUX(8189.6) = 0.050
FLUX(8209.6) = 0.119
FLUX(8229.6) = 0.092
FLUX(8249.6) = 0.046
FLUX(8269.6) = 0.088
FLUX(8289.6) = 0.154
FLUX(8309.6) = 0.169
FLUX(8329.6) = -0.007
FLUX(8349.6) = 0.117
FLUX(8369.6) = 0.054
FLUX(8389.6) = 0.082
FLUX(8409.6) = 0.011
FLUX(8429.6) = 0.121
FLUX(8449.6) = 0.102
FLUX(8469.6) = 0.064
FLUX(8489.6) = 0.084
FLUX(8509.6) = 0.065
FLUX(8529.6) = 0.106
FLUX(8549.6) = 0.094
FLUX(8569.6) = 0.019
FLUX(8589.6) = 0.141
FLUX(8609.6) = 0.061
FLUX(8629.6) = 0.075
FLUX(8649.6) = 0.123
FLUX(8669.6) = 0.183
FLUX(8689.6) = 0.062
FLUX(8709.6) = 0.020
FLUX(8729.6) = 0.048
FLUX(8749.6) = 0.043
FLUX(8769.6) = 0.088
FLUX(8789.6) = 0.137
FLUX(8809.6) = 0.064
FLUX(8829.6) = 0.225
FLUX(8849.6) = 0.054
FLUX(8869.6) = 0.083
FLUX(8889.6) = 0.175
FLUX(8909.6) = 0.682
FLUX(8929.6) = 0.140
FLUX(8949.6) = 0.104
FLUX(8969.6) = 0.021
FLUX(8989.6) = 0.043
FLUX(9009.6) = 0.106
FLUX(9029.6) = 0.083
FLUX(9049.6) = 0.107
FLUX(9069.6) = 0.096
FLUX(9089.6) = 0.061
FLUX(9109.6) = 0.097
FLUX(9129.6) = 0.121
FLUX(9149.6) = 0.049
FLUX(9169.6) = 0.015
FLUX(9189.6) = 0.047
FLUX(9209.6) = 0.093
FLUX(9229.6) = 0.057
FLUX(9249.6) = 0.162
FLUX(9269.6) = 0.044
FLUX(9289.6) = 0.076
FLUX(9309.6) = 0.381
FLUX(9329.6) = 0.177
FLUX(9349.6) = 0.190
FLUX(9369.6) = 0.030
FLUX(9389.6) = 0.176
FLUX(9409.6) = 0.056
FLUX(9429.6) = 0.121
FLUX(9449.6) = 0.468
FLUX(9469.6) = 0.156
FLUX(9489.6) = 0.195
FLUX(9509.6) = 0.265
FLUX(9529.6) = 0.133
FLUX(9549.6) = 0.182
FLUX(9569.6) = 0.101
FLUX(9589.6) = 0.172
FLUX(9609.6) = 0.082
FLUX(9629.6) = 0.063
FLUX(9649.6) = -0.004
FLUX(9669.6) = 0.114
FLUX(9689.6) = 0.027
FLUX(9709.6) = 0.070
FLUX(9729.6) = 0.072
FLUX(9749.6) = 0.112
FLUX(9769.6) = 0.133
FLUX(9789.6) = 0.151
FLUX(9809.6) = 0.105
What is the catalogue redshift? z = 1.390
